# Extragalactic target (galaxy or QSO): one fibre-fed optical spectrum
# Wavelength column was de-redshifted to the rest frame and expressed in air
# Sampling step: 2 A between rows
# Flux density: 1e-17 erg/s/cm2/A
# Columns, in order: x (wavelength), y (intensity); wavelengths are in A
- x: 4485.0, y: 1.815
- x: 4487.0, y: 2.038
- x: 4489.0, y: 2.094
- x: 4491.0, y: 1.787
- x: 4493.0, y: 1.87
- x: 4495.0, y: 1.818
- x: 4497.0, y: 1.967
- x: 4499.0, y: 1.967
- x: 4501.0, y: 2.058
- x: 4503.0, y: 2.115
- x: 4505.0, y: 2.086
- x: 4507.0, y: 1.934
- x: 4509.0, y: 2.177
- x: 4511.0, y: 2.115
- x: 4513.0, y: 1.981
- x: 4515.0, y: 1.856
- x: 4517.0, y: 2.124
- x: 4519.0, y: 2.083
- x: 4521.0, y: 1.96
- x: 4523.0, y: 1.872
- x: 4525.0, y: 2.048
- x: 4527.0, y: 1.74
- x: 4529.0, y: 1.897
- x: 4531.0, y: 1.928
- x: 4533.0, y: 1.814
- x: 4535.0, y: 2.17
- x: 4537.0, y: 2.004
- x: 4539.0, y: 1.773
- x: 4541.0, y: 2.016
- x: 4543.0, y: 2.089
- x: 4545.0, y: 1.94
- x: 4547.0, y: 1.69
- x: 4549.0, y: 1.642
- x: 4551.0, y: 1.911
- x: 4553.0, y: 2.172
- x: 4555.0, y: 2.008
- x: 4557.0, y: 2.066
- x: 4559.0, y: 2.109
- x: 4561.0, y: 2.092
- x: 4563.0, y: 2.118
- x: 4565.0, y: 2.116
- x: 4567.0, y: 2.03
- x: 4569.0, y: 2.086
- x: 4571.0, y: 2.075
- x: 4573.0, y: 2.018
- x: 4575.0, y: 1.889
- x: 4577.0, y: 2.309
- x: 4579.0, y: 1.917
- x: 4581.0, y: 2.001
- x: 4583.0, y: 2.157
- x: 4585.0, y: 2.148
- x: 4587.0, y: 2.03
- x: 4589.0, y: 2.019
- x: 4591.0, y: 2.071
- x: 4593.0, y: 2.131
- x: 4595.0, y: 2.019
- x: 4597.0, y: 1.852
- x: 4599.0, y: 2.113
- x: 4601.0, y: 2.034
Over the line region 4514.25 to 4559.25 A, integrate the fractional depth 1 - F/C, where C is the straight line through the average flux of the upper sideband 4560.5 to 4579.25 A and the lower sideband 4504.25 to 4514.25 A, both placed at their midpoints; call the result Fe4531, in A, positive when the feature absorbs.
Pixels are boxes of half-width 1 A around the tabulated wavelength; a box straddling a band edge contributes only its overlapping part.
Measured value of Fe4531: 2.4 A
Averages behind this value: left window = 2.05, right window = 2.07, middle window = 1.95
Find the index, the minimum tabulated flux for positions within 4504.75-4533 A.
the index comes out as 1.74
